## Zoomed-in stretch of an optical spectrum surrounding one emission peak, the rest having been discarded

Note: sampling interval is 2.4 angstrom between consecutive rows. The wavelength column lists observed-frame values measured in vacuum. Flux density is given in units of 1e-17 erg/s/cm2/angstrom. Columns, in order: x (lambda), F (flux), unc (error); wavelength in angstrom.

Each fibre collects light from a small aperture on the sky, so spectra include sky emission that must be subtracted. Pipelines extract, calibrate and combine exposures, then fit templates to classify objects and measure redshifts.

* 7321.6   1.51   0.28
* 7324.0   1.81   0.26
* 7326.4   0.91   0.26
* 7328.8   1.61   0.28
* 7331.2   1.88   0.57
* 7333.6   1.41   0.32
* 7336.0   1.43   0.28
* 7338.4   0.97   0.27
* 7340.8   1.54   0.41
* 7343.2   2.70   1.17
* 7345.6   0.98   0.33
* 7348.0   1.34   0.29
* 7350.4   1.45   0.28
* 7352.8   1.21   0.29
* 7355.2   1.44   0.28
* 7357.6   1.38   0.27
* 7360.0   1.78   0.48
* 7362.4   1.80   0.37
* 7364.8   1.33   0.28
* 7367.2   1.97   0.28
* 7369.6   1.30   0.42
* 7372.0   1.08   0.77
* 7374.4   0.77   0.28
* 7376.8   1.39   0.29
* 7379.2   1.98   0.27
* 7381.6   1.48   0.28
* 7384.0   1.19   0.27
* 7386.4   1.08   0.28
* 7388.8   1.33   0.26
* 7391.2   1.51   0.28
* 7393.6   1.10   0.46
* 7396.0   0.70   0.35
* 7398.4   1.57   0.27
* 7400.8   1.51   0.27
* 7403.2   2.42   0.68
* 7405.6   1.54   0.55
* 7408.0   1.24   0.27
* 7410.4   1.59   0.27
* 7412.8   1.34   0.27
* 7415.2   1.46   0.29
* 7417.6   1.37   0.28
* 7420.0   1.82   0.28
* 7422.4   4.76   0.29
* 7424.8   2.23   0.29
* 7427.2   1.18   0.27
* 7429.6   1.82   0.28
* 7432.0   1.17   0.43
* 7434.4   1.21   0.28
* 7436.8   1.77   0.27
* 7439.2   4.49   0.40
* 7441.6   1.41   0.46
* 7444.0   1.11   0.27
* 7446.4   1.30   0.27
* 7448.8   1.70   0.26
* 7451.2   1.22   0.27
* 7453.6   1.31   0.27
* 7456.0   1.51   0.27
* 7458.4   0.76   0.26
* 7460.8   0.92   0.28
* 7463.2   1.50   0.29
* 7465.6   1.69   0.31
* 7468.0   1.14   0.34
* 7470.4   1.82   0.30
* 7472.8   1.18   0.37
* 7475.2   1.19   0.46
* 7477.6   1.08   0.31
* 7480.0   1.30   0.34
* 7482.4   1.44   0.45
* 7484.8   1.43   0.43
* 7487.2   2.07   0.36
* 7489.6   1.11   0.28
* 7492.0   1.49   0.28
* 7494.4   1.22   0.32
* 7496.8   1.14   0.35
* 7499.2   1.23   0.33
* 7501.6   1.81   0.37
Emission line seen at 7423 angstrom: [S II]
